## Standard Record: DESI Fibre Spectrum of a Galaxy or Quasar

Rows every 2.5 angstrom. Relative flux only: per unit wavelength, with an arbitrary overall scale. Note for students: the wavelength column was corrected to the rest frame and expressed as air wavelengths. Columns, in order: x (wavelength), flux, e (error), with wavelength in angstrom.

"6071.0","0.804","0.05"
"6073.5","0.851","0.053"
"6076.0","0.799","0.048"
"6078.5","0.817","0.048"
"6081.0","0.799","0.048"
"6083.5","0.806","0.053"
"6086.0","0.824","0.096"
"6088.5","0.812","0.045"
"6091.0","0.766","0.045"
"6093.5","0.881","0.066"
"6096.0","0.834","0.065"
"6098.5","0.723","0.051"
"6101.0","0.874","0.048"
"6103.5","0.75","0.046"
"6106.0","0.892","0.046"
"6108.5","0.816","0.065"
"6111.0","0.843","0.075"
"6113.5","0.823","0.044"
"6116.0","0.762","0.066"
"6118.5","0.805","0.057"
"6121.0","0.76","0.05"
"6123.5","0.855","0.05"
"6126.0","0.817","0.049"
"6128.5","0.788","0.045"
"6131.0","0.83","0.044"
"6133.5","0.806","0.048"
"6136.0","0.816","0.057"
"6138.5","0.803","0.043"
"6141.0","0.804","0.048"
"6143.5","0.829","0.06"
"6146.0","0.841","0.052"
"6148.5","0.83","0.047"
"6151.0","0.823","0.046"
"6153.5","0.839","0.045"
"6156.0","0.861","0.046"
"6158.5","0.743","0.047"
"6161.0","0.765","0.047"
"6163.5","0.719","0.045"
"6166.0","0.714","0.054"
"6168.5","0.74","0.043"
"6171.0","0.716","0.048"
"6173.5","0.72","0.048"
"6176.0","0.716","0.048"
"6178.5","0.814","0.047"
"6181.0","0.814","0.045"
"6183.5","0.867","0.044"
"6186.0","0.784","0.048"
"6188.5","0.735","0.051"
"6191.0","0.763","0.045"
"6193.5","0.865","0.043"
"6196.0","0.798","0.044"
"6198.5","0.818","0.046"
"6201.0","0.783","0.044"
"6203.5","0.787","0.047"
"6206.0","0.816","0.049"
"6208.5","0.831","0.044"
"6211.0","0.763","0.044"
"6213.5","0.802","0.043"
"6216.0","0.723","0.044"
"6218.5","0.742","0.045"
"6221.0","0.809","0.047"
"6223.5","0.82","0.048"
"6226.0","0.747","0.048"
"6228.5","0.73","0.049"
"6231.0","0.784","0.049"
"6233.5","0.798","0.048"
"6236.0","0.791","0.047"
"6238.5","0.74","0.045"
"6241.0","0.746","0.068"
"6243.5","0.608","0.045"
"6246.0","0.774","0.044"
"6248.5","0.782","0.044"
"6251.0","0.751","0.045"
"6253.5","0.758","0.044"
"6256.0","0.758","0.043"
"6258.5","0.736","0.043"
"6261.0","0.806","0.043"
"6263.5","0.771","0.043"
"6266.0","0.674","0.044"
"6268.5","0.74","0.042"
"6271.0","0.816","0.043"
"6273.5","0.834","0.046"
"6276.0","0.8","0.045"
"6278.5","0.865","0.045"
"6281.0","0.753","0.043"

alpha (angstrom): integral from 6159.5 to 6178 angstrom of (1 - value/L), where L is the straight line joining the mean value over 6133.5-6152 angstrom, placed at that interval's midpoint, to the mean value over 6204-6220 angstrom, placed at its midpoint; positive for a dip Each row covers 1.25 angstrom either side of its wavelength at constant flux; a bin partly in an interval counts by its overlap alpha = 1.7 angstrom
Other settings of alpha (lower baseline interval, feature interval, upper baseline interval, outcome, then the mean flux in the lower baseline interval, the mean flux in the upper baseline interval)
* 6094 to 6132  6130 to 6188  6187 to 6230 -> 0.65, 0.813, 0.784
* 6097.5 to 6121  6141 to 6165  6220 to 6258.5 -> -0.39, 0.808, 0.759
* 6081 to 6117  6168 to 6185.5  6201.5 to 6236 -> 0.47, 0.815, 0.781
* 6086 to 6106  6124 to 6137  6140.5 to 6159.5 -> 0.08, 0.812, 0.823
